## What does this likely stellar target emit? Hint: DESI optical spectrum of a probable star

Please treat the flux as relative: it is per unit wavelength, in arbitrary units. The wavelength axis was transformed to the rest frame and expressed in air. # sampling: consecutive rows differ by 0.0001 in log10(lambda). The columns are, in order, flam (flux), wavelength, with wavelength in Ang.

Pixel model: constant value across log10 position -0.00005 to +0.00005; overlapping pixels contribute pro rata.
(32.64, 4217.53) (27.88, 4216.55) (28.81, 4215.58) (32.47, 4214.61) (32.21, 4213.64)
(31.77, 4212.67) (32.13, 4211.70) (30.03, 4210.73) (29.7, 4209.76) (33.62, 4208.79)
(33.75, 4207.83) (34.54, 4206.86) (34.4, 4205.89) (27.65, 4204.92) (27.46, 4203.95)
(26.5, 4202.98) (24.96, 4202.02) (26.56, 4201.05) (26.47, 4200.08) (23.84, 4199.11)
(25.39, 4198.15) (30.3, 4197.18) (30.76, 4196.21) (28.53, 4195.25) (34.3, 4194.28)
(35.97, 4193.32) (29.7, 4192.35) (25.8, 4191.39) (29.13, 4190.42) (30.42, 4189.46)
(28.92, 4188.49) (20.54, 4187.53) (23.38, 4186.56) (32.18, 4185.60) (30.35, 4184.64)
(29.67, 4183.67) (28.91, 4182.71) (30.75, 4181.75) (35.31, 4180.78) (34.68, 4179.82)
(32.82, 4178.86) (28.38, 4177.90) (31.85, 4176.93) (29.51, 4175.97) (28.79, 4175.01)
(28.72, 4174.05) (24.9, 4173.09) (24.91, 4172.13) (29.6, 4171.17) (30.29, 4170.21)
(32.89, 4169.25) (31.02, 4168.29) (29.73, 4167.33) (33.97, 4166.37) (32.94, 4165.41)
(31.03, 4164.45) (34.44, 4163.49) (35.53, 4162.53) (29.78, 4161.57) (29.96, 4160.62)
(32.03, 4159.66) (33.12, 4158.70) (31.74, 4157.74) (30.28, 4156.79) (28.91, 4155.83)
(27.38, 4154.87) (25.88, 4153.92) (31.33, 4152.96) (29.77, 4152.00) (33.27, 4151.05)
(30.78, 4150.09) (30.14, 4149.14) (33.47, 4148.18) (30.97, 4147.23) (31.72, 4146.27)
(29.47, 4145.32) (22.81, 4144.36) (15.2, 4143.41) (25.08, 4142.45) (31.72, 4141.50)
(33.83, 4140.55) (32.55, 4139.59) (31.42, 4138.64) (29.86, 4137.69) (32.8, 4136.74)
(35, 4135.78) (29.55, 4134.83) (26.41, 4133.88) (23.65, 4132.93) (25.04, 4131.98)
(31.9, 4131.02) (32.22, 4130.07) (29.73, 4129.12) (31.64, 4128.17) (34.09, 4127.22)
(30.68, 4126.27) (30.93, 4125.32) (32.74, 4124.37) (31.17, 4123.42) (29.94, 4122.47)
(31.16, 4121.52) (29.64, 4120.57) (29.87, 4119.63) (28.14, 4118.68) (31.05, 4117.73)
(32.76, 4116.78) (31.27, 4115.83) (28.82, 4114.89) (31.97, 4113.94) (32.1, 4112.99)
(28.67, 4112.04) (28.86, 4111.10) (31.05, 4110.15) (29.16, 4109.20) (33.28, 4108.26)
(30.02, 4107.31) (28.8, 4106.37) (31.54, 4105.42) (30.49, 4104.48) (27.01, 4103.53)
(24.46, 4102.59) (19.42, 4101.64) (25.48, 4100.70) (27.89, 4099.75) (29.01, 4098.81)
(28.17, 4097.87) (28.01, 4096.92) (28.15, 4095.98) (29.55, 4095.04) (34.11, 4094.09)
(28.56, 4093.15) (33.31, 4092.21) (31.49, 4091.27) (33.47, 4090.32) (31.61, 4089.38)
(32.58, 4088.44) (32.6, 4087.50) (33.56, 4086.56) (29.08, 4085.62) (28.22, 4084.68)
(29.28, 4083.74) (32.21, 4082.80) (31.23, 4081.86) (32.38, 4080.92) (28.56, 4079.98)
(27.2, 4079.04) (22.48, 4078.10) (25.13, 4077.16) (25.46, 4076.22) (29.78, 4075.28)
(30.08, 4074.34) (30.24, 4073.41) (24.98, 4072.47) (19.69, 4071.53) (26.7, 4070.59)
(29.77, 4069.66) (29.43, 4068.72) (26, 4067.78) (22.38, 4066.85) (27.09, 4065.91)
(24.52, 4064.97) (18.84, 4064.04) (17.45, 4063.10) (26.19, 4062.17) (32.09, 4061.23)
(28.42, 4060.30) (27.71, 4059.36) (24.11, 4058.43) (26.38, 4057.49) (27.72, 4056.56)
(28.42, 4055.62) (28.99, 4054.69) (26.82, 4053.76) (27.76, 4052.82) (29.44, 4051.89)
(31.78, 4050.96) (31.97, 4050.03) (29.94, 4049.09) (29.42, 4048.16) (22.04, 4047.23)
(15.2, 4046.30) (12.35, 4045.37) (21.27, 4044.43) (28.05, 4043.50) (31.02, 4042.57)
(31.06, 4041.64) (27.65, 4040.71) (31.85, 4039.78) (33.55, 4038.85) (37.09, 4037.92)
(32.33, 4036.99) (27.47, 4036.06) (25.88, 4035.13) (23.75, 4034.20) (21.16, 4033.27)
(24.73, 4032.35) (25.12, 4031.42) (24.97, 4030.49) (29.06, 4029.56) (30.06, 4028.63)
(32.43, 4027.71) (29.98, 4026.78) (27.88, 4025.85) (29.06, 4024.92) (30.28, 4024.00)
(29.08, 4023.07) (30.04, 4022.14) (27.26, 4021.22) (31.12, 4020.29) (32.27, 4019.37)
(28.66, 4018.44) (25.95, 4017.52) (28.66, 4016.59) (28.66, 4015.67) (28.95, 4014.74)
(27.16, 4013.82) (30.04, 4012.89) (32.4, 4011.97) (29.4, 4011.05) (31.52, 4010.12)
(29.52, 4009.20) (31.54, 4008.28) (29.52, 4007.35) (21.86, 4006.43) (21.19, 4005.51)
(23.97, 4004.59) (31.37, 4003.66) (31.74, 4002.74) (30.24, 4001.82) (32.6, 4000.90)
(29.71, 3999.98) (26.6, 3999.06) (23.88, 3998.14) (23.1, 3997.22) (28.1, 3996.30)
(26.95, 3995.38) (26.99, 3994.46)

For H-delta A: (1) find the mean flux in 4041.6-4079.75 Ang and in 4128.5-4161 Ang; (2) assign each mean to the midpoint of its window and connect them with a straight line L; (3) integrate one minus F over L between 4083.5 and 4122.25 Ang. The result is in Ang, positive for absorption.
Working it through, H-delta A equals -2.7 Ang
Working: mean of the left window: 26.2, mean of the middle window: 29.9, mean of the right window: 29.7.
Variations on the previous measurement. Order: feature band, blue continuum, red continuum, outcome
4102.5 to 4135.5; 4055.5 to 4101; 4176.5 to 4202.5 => -1.81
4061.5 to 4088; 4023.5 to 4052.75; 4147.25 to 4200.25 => 1.06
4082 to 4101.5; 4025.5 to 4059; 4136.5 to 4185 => -1.02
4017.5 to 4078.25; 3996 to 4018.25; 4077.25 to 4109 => 3.27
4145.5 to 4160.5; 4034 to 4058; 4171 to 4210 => -0.91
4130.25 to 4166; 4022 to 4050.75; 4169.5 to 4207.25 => -1.61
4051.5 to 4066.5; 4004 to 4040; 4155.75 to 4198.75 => 1.38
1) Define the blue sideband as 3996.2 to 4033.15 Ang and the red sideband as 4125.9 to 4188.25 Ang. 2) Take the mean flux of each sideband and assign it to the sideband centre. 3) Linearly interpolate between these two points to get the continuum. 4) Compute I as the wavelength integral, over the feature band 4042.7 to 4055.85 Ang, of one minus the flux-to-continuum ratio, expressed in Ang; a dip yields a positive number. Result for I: 1.3 Ang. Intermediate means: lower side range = 28.4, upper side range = 30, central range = 26.1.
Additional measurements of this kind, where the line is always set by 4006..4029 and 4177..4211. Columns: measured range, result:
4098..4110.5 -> 0.52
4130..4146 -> 0.46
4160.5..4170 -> -0.83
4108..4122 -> -0.47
